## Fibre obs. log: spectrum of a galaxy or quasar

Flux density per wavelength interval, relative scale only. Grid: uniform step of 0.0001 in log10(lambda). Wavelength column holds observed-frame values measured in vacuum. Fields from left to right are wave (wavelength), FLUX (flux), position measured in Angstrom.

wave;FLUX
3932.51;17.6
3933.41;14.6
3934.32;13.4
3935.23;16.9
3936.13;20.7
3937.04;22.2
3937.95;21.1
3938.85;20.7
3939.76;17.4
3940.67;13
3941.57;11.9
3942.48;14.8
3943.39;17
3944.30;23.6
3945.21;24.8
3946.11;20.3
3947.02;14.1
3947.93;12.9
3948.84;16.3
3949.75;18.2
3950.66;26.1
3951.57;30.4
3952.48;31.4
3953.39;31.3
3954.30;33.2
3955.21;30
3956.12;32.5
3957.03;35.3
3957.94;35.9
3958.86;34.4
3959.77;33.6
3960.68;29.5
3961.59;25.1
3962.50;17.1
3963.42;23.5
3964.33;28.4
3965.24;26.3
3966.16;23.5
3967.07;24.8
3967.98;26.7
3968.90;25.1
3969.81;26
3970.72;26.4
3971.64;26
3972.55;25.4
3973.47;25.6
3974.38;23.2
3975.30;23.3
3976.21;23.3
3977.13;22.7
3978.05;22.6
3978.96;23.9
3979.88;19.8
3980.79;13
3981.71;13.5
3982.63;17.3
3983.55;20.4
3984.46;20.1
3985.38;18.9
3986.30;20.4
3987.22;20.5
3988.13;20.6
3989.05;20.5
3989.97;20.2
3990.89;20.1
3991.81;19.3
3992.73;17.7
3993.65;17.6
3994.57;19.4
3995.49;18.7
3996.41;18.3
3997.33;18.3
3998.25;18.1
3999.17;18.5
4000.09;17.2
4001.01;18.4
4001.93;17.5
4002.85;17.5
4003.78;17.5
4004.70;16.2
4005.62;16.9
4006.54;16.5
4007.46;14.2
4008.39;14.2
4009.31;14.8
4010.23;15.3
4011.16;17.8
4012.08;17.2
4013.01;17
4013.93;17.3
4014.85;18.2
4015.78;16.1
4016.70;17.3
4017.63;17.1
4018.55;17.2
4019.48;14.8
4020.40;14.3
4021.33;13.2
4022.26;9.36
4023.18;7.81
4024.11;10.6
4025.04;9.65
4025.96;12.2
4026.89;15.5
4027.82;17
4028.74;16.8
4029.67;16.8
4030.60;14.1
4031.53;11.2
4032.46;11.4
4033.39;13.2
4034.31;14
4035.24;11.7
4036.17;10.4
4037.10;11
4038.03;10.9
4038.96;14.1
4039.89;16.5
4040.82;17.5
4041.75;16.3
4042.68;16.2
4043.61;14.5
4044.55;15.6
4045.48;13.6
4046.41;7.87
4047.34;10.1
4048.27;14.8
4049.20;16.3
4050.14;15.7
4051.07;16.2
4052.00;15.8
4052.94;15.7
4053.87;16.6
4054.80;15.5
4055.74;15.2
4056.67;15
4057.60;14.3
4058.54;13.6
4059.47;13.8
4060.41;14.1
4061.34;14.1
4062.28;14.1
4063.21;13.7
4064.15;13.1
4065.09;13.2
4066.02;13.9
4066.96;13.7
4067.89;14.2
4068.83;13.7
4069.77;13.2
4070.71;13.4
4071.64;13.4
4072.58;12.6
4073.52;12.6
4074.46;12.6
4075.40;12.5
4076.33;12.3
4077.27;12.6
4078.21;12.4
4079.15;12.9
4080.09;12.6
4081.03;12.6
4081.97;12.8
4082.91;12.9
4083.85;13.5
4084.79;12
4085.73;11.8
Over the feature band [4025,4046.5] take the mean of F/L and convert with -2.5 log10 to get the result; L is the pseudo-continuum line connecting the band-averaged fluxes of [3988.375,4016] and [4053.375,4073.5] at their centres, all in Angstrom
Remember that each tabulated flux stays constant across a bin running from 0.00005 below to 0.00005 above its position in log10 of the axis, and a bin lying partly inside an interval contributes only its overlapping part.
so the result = 0.13 mag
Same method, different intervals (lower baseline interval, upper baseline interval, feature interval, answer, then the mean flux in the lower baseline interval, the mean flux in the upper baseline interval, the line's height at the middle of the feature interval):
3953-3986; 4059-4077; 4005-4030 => 0.28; 25.2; 13.4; 19.4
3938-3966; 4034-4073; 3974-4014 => 0.09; 24.3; 14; 20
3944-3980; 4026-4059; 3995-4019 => 0.13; 25.6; 14.3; 19.3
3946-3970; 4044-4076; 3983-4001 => 0.16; 26.5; 13.9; 22.3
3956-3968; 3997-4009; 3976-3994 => 0.12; 28.3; 17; 21.9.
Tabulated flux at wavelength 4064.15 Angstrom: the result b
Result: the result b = 13.1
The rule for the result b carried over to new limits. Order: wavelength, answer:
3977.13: 22.7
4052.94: 15.7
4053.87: 16.6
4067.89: 14.2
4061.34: 14.1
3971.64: 26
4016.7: 17.3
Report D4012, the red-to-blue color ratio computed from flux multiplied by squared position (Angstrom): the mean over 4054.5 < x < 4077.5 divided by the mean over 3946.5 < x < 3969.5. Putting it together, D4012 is 0.54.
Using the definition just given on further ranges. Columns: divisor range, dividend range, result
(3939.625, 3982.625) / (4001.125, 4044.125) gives 0.64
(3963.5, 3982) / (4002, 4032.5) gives 0.65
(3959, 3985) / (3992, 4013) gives 0.74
